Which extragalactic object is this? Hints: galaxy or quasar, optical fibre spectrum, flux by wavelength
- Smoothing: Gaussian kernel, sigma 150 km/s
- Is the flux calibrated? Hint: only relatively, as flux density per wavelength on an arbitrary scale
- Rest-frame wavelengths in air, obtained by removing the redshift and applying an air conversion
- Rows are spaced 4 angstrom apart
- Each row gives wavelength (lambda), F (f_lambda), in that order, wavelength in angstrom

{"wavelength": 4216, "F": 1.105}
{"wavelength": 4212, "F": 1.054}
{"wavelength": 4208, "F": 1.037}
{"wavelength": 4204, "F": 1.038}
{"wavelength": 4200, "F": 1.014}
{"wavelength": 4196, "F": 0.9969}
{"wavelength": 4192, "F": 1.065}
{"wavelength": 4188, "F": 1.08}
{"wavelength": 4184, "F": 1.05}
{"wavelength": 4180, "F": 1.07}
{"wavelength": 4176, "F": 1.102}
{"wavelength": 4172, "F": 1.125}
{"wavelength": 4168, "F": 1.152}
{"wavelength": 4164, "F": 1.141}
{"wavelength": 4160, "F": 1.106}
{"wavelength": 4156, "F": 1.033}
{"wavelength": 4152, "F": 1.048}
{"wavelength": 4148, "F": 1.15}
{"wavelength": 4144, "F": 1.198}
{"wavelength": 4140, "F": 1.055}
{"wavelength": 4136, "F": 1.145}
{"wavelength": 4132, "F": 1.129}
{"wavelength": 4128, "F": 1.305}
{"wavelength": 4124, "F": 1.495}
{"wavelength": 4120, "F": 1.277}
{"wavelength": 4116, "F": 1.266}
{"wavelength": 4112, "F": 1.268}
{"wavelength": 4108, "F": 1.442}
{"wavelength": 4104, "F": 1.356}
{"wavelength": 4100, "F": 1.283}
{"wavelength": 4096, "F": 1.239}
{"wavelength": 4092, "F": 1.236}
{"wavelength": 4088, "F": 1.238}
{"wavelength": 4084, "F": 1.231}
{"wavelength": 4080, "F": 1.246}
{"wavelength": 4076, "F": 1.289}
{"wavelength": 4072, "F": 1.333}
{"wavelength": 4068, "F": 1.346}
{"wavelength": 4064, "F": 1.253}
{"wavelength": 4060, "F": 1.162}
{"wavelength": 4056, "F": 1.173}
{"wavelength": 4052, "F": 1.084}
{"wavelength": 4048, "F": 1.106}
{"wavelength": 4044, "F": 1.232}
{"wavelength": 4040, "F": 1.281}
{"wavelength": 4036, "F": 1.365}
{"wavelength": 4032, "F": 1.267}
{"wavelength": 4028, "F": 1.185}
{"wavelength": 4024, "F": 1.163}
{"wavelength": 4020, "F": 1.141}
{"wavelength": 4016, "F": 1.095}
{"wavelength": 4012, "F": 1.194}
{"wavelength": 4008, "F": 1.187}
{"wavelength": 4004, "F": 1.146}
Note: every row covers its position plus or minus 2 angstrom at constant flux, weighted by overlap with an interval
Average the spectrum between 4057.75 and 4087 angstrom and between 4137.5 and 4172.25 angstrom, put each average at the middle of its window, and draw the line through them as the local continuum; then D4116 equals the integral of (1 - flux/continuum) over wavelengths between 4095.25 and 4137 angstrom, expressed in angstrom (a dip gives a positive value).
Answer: -4.0 angstrom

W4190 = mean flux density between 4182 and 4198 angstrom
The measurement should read 1.05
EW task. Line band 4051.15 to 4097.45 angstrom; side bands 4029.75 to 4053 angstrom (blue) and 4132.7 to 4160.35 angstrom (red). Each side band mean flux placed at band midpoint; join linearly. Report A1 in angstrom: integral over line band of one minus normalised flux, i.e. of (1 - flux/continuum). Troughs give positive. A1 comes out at -2.0 angstrom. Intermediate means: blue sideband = 1.23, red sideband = 1.11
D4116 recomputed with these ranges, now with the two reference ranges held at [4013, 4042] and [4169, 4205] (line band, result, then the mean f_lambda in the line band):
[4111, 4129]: -3.2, 1.33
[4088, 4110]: -3.1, 1.3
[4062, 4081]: -2.0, 1.3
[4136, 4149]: -0.3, 1.13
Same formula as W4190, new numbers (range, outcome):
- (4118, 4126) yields 1.39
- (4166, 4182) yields 1.11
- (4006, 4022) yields 1.15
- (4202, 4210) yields 1.04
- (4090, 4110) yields 1.31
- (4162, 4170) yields 1.15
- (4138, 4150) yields 1.13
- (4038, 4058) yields 1.18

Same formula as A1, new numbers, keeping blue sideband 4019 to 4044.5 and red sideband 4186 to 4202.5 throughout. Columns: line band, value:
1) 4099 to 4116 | -2.8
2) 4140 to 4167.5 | -0.6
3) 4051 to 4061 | 0.5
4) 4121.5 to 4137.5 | -2.2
